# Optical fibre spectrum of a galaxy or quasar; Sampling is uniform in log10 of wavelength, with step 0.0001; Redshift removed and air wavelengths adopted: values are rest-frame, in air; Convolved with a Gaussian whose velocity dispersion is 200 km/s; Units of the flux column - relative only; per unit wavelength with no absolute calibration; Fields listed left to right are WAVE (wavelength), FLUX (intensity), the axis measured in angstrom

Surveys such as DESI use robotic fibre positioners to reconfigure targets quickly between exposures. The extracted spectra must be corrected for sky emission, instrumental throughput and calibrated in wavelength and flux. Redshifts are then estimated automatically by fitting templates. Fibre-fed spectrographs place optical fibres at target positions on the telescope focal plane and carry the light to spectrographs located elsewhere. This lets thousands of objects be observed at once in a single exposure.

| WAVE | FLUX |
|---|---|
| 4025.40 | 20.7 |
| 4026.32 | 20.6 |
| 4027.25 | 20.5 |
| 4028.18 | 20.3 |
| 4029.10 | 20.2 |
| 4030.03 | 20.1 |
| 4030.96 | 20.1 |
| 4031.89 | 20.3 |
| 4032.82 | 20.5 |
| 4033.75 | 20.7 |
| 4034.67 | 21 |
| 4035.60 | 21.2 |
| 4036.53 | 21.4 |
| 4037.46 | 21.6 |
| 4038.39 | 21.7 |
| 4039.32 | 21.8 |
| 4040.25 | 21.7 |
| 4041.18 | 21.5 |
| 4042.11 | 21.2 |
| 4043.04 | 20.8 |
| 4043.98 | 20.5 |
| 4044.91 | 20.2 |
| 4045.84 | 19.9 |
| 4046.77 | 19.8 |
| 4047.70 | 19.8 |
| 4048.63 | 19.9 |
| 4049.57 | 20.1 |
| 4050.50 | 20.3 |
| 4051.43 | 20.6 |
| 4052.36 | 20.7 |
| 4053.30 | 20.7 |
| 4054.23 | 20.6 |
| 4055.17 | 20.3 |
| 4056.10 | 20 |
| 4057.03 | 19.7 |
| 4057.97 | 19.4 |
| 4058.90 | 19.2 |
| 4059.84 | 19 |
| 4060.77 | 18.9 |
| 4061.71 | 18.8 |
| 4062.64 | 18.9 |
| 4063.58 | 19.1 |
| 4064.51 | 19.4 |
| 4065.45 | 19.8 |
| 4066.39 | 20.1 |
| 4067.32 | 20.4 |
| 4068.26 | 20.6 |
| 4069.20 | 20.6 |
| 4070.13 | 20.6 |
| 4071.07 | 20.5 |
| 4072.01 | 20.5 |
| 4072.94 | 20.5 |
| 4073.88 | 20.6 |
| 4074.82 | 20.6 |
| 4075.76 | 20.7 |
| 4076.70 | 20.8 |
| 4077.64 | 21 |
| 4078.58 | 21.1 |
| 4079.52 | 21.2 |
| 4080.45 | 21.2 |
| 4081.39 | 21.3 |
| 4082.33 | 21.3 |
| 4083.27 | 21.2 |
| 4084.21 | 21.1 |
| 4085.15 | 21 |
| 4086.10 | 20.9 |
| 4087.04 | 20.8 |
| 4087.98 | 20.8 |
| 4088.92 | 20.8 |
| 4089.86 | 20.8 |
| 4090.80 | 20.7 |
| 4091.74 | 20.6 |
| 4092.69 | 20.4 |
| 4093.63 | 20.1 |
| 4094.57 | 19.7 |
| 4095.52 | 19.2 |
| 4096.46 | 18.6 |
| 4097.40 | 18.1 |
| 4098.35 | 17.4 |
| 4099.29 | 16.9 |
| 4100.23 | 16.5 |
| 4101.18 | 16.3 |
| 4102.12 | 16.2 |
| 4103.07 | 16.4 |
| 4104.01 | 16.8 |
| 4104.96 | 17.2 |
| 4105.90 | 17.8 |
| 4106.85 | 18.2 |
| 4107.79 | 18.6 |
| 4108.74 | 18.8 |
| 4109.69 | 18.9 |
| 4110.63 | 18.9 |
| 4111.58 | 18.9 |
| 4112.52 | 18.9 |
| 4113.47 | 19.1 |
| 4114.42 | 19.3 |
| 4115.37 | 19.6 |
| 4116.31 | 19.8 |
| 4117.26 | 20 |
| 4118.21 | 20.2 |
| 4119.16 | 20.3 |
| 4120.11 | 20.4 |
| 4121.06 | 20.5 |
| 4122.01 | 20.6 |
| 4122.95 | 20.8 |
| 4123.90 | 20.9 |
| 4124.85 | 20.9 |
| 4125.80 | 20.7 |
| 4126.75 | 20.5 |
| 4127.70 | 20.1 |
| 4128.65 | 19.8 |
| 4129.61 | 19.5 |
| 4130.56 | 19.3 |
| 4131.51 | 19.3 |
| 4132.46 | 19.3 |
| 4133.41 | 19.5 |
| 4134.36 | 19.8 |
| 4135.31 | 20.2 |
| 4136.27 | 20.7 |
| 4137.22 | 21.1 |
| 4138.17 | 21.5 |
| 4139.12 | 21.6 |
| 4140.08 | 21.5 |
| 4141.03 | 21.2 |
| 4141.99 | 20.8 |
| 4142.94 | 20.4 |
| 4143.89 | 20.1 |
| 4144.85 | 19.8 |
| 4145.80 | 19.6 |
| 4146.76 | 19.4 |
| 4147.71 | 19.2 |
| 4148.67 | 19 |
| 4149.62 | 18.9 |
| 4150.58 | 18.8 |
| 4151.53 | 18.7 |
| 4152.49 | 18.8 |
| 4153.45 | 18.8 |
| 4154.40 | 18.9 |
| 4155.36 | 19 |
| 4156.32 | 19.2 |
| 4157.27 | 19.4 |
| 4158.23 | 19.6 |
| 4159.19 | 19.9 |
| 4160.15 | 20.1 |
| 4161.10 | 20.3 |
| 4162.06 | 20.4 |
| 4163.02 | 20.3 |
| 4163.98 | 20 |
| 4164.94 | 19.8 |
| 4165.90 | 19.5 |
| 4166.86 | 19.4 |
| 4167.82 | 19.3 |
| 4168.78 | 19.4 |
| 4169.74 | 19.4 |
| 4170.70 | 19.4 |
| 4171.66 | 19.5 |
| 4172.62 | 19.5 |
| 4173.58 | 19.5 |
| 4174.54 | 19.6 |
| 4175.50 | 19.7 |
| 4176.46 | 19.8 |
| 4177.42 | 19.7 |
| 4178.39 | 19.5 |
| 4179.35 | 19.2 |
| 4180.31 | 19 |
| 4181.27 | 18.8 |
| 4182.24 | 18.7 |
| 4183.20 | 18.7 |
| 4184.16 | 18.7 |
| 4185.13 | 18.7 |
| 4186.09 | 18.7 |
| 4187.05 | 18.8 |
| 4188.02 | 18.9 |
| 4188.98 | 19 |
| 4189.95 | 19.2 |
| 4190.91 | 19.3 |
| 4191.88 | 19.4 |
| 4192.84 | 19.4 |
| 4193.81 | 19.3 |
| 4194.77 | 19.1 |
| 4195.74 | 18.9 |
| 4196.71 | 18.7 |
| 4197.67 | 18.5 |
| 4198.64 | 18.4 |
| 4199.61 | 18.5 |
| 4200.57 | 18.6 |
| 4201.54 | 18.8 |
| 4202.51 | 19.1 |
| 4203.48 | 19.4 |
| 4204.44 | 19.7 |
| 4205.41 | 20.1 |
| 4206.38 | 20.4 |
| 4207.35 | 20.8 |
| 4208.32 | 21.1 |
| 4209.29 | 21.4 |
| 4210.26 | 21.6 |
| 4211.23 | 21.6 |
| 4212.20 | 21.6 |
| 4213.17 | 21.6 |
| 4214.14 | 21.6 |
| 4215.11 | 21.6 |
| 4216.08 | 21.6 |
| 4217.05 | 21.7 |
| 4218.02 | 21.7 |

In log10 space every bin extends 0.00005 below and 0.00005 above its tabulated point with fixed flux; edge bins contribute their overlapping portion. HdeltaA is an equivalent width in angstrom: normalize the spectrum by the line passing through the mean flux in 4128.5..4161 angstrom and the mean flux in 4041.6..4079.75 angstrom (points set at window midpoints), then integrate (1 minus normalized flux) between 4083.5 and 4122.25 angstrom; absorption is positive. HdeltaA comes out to 1.6 angstrom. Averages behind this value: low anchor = 20.2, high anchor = 19.8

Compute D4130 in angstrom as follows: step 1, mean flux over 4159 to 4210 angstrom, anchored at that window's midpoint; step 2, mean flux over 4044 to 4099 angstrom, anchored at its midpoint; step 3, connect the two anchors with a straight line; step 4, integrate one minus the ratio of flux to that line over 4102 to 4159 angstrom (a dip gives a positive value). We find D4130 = 0.7 angstrom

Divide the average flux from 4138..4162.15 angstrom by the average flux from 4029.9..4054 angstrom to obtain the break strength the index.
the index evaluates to 0.96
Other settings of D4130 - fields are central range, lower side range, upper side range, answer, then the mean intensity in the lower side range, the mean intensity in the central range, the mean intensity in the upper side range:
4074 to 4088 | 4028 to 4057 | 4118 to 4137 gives -0.4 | 20.6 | 21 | 20.2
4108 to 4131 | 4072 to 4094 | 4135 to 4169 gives 0.5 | 20.8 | 19.8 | 19.8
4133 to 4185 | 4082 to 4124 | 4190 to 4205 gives -1.4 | 19.3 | 19.7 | 19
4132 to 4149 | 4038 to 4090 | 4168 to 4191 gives -0.6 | 20.4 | 20.3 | 19.2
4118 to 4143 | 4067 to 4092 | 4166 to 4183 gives -0.5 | 20.8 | 20.4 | 19.4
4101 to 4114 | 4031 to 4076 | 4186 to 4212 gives 1.3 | 20.3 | 18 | 19.5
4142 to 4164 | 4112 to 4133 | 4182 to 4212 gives 0.3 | 20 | 19.5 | 19.4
